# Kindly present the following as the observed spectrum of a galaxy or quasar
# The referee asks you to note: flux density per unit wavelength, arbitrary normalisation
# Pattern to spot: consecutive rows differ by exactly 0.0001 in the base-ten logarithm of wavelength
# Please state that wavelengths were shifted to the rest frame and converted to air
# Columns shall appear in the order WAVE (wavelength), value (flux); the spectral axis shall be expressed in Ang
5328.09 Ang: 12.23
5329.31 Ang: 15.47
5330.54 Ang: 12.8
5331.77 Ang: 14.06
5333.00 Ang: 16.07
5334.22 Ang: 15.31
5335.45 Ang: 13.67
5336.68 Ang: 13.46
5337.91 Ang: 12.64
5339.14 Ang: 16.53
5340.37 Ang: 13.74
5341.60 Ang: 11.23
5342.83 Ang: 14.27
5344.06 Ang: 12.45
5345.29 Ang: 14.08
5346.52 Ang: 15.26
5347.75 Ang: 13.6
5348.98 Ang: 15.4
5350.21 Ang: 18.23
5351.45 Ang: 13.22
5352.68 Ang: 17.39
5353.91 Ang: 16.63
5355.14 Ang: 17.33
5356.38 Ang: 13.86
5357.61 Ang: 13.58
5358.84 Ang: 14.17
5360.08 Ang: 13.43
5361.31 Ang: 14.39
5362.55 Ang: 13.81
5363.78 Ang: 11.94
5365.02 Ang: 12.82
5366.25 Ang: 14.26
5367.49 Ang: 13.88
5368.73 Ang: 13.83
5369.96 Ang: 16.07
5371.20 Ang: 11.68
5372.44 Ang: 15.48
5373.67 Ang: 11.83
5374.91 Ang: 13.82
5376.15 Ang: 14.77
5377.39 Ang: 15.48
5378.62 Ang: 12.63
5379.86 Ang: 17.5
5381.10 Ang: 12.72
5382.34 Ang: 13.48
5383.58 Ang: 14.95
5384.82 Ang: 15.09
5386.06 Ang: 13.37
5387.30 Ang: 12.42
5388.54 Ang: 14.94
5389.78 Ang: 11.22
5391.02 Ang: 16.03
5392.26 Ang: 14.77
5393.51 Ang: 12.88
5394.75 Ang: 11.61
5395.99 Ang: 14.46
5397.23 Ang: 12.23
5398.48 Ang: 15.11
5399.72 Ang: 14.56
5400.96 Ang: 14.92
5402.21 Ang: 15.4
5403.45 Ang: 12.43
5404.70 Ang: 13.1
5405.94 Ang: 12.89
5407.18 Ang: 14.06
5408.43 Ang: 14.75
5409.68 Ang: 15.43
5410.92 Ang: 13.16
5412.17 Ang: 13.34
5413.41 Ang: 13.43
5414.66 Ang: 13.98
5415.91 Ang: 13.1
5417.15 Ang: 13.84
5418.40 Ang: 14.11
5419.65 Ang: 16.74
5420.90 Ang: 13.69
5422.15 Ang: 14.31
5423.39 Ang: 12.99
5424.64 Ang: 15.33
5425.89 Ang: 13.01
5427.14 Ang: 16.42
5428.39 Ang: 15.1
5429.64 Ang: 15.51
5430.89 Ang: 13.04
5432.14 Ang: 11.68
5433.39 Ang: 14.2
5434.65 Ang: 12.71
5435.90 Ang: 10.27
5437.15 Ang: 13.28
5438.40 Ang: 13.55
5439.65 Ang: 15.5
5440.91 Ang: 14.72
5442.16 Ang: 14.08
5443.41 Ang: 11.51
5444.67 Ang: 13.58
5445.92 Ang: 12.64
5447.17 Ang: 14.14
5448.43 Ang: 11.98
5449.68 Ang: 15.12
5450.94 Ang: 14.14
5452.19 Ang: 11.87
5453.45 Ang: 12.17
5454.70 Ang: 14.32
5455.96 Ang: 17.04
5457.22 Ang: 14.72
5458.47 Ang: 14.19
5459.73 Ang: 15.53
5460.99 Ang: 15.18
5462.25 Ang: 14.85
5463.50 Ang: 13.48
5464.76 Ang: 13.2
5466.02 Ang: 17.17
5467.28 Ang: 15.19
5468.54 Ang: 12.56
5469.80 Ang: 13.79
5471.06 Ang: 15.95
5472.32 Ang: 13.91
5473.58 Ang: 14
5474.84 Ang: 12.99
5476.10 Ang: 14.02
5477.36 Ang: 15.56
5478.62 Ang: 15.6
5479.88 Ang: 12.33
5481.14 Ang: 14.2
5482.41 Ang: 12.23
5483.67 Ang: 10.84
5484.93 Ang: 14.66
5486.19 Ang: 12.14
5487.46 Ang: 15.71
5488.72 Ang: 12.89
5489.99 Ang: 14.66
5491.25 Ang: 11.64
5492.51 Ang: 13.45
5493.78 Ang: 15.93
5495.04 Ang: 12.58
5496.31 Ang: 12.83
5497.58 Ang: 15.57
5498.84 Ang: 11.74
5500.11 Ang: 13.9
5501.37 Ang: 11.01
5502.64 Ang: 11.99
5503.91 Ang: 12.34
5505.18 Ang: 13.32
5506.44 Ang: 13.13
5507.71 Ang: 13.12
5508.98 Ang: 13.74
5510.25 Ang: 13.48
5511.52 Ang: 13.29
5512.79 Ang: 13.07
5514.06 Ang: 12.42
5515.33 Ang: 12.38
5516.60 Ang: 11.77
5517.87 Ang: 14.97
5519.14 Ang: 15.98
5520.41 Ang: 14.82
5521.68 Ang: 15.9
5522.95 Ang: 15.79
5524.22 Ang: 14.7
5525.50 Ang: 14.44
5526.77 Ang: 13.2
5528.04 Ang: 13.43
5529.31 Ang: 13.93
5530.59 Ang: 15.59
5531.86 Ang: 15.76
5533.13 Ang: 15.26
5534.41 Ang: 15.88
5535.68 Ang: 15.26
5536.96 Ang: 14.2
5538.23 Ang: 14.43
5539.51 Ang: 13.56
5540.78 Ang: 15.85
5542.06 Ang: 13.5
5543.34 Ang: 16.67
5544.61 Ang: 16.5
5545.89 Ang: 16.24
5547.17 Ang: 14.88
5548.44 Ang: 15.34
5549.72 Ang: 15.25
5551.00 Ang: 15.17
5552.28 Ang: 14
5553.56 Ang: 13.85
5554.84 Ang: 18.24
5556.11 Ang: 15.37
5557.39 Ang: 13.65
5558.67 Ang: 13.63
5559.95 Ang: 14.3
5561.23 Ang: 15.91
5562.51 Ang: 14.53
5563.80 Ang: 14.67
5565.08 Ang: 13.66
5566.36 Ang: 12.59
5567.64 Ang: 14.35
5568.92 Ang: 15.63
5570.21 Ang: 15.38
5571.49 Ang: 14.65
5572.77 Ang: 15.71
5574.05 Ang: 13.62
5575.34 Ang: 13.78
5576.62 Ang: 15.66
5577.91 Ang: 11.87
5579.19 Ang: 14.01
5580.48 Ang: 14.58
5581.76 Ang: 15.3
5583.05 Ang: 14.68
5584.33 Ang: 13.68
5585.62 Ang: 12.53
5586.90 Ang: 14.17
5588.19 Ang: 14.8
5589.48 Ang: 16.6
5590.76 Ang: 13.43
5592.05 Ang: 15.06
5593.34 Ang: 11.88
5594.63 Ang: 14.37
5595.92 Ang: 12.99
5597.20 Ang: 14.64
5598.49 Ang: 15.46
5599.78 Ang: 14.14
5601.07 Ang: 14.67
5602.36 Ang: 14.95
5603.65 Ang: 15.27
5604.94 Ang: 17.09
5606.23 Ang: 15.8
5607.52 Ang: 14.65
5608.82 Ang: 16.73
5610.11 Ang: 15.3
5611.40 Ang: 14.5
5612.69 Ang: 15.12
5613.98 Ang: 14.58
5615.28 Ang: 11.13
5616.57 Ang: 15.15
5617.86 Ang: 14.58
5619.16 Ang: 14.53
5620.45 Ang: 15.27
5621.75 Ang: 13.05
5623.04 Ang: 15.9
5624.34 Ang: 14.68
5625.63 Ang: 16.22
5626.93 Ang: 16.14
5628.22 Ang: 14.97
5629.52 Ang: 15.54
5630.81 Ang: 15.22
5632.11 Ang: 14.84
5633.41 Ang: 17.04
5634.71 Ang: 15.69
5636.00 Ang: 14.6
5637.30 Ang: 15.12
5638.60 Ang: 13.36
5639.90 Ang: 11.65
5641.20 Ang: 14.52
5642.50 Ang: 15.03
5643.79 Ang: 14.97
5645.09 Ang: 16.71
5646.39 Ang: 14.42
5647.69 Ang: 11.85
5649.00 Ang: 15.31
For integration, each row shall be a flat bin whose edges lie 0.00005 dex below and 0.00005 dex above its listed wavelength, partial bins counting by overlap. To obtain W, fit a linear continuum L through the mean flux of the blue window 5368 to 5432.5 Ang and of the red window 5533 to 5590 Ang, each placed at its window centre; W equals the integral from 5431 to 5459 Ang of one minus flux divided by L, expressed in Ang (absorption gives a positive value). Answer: 1.4 Ang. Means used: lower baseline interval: 14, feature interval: 13.5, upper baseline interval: 14.7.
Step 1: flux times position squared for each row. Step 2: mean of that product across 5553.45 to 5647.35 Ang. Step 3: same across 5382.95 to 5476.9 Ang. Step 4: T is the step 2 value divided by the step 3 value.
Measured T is 1.12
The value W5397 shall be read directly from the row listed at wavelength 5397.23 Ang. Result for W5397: 12.23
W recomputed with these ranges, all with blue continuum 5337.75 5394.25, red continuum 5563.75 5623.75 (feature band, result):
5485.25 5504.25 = 1.5 Ang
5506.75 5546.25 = -0.1 Ang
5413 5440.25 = 0.7 Ang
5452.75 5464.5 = -0.2 Ang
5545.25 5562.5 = -0.7 Ang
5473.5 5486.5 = 0.8 Ang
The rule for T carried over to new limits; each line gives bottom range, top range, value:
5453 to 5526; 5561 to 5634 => 1.10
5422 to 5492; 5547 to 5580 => 1.09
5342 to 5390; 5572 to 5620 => 1.11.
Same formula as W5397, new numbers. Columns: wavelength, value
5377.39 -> 15.48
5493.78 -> 15.93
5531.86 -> 15.76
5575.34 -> 13.78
